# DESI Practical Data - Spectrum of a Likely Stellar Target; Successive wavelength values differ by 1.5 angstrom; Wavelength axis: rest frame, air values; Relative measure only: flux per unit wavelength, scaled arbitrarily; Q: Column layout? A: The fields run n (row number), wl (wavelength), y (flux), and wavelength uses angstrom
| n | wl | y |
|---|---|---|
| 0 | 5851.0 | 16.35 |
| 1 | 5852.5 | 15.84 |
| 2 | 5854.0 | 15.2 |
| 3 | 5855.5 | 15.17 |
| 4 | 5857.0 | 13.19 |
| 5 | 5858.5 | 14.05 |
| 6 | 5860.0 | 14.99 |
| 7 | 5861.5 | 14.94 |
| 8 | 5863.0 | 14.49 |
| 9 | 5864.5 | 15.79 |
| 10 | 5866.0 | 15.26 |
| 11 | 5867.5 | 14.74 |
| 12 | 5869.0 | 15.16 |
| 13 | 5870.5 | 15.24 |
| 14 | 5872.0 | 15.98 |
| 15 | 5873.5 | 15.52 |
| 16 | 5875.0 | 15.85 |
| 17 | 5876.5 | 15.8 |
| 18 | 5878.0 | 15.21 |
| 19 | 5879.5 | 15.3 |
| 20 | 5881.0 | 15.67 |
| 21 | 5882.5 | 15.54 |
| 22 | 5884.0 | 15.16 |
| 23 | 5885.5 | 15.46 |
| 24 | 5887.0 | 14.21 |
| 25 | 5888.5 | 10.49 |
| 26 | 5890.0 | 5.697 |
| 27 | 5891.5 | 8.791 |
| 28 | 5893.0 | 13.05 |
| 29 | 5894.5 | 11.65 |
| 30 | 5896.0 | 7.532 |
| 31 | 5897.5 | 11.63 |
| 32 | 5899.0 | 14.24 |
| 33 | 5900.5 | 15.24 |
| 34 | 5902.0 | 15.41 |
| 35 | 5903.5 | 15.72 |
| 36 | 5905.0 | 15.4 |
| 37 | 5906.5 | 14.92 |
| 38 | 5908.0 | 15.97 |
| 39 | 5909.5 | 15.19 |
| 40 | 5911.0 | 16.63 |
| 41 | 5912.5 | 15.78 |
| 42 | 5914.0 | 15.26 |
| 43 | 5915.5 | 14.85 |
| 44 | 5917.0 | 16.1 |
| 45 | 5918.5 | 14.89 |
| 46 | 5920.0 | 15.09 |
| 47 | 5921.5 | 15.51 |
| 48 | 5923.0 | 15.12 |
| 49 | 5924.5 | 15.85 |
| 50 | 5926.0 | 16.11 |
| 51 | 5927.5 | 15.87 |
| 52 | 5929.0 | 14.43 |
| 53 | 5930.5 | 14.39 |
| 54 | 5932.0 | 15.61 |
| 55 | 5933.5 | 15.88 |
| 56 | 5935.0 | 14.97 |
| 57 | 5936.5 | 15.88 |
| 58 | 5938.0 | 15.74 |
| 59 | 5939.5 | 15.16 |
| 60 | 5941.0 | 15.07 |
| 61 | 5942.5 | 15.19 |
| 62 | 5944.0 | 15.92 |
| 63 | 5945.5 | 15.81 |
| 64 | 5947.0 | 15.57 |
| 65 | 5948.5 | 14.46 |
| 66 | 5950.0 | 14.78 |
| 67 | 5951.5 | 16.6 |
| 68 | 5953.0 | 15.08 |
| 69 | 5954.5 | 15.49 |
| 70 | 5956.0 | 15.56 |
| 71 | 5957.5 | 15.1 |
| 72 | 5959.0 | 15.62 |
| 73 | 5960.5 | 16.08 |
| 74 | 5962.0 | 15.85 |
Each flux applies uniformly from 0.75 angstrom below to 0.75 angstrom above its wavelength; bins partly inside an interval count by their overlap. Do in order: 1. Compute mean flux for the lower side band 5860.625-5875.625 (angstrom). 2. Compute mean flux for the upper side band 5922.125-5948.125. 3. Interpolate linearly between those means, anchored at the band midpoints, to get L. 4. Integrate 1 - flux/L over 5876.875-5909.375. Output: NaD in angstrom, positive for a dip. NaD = 3.90 angstrom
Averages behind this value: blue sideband 15.3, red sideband 15.4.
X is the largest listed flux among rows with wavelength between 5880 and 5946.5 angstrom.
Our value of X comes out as 16.63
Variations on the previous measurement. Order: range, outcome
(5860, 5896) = 15.98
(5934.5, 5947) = 15.92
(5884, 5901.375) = 15.46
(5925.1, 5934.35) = 16.11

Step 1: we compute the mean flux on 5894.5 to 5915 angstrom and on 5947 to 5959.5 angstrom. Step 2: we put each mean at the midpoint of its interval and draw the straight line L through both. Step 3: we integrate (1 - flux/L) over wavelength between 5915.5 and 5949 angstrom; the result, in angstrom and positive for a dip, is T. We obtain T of -1.0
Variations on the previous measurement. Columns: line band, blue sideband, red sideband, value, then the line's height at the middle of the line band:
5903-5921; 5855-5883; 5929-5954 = -0.25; 15.3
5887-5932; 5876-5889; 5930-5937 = 3.17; 15.1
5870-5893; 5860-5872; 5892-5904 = 0.27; 14.1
